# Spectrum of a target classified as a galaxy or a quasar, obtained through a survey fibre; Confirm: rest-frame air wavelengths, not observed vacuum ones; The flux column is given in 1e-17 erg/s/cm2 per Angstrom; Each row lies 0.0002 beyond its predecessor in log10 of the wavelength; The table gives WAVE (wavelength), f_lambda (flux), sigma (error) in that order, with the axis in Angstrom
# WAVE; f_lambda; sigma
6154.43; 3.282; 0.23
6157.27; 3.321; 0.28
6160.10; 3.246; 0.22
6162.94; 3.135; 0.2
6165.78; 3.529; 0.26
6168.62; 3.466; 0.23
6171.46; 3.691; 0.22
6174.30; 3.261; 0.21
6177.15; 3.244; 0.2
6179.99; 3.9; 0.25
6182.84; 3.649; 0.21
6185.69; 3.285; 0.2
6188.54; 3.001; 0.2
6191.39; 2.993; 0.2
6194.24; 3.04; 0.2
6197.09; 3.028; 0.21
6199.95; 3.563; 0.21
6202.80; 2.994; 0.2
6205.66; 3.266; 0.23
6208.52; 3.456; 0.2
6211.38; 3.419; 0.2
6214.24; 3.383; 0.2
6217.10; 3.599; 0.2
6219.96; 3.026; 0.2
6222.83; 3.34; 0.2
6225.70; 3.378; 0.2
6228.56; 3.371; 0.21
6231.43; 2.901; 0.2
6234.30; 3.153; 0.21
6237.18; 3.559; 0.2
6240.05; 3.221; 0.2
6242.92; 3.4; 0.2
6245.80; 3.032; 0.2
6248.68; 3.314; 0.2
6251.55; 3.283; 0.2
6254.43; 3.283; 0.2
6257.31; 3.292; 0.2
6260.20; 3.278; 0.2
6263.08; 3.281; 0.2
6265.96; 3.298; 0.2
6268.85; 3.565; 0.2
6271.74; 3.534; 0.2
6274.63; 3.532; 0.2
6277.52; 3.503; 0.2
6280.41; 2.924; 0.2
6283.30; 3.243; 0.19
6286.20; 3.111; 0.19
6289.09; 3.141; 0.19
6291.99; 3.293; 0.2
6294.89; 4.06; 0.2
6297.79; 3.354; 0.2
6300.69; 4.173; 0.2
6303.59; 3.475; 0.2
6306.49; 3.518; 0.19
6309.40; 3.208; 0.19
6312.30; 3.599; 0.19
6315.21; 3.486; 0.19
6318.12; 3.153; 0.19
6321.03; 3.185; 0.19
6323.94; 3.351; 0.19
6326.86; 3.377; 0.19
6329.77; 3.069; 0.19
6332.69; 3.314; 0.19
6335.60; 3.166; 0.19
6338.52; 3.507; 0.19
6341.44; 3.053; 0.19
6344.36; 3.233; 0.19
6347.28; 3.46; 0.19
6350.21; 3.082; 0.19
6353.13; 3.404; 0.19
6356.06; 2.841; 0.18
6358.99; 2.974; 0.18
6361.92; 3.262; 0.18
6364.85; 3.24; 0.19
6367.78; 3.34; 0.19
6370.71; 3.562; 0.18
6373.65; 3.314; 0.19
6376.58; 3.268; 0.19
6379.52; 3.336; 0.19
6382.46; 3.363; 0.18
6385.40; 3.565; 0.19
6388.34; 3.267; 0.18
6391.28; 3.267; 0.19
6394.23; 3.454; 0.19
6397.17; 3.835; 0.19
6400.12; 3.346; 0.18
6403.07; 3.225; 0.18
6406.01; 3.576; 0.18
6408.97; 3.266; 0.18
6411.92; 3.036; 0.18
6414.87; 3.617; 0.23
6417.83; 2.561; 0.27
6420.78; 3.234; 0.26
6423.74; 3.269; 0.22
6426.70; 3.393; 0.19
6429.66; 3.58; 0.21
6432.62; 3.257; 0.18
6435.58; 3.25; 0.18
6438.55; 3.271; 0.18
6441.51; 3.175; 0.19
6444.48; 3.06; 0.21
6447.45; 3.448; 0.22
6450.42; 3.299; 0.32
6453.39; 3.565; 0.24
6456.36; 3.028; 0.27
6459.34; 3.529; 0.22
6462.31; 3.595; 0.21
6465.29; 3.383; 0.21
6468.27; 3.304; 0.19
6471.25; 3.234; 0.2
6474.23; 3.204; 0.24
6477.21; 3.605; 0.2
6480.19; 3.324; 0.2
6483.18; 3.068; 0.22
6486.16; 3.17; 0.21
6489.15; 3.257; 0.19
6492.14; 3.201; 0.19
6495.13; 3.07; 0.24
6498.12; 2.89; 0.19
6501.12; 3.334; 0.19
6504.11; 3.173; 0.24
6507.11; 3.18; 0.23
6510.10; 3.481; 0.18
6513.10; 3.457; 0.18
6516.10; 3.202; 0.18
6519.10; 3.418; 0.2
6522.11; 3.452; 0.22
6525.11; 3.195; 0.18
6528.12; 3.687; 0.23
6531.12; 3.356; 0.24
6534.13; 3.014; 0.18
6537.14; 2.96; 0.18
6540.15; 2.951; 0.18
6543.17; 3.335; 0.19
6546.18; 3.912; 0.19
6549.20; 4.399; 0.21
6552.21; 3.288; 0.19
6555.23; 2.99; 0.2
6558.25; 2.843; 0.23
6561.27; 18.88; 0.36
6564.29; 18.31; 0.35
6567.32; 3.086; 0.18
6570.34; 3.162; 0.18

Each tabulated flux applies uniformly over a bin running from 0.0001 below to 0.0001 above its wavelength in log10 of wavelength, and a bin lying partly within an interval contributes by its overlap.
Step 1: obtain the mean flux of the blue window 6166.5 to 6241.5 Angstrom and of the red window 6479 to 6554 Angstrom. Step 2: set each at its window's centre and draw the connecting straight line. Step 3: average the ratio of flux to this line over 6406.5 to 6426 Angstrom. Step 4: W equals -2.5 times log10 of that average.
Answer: 0.04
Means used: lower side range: 3.32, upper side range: 3.31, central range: 3.19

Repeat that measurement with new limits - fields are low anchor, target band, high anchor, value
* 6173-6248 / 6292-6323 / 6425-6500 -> -0.07 mag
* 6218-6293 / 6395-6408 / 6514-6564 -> 0.14 mag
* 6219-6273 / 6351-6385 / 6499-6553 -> 0.02 mag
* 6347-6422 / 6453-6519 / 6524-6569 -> 0.36 mag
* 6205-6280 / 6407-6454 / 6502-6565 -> 0.26 mag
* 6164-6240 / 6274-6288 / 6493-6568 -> 0.12 mag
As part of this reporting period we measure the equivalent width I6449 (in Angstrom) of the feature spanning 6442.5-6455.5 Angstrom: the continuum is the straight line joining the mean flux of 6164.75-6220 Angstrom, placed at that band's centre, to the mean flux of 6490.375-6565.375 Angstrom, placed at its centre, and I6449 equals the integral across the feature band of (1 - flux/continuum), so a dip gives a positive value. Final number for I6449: 2.7 Angstrom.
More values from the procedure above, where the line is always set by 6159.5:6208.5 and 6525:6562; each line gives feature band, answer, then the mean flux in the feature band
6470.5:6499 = 6.3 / 3.21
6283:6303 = 0.6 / 3.5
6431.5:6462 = 5.4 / 3.3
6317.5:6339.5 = 2.6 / 3.26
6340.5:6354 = 1.8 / 3.25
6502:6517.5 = 3.3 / 3.3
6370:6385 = 1.8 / 3.37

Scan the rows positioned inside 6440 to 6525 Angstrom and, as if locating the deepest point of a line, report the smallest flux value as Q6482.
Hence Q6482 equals 2.89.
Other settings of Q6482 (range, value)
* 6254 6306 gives 2.924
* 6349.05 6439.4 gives 2.561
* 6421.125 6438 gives 3.25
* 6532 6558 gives 2.951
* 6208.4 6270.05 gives 2.901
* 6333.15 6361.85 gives 2.841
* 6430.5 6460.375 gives 3.028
